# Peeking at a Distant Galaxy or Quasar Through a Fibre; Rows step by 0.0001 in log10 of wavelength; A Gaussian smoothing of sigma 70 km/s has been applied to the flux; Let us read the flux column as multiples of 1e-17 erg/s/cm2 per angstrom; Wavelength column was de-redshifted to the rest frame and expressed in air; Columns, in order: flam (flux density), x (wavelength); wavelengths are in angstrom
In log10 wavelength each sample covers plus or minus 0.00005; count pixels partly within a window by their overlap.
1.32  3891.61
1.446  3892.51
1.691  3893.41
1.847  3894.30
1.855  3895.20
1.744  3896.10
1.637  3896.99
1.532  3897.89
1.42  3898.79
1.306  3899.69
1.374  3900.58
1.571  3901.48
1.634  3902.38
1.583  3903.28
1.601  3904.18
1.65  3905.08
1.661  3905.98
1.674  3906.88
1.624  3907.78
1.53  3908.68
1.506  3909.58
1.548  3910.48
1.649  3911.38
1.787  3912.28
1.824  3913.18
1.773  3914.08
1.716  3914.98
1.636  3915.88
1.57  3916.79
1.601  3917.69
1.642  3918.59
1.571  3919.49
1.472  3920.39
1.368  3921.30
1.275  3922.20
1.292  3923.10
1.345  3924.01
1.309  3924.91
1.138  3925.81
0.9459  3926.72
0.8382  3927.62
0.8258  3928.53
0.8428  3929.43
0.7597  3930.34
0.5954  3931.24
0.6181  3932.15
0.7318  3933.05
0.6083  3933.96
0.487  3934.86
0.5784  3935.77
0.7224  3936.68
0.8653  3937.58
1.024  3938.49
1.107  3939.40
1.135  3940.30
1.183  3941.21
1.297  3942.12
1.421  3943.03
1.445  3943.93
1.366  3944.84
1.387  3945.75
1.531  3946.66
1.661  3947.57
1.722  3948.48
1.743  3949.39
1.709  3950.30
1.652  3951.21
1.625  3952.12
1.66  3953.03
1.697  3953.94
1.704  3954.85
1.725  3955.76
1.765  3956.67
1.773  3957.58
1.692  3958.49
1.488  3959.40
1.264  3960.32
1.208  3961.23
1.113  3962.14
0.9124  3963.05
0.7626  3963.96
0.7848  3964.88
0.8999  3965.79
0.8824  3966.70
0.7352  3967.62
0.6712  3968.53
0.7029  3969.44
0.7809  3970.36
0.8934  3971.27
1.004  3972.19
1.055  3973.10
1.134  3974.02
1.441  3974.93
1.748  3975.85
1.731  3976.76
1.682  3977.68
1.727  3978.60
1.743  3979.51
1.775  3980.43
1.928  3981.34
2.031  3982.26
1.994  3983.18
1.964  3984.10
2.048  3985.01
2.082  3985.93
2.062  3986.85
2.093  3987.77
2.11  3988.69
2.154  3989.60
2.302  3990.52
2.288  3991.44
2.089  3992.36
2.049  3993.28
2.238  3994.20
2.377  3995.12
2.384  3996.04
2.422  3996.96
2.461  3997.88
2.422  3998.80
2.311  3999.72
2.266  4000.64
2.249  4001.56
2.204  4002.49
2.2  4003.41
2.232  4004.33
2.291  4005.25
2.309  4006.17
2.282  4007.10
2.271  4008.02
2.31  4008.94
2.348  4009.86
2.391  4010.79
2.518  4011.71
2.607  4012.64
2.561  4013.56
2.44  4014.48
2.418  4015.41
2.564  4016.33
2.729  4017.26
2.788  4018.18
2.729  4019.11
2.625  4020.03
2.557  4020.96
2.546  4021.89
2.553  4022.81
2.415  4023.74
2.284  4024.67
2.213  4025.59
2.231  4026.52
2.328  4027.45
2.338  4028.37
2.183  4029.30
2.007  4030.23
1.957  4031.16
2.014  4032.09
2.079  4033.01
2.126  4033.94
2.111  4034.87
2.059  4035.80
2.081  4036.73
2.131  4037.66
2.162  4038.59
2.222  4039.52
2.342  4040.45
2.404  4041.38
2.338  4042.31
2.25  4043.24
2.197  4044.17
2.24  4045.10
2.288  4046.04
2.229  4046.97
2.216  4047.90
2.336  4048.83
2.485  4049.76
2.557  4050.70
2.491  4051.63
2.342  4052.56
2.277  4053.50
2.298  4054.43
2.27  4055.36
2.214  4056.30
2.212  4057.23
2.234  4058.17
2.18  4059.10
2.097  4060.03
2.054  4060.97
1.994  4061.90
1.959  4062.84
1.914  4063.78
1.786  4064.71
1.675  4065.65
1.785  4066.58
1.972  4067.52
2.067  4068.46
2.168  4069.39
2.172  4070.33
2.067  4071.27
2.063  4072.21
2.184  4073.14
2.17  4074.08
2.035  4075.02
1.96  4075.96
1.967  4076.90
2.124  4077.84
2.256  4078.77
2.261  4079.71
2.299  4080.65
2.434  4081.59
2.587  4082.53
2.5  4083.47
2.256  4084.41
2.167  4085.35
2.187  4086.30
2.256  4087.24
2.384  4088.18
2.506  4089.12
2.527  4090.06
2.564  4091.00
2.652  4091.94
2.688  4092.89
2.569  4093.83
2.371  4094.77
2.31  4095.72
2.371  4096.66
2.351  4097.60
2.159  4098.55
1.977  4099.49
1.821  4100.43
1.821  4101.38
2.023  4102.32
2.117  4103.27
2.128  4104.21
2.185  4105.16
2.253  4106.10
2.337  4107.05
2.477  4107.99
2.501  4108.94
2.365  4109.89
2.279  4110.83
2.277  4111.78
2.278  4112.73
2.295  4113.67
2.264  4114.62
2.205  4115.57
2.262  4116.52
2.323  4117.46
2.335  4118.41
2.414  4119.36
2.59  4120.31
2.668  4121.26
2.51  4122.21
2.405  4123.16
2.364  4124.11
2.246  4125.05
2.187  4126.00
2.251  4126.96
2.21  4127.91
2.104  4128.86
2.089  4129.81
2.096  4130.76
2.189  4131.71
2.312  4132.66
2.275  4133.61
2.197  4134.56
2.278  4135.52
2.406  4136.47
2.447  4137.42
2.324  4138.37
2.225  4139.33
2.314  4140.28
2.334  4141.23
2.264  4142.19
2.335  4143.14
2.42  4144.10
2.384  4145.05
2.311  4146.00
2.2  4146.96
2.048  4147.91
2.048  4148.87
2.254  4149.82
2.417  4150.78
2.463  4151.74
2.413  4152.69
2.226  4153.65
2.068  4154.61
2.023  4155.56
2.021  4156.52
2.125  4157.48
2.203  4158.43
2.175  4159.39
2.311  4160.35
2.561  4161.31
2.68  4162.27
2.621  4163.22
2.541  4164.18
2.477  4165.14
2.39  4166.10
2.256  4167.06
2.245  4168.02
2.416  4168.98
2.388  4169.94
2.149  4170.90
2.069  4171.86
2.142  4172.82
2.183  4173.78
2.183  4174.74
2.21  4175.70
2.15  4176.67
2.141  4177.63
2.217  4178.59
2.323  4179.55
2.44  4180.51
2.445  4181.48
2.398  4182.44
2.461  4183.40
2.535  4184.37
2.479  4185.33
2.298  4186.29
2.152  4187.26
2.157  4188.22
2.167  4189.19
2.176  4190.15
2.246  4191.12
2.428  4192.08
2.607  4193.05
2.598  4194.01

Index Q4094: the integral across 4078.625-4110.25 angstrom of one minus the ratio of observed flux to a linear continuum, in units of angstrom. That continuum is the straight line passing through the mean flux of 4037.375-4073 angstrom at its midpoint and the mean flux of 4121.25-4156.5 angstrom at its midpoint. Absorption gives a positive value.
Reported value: -1.3 angstrom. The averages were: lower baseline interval 2.18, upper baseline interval 2.27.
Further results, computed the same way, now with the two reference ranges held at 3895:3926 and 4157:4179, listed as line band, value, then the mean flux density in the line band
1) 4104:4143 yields -2.5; 2.31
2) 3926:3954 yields 8.5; 1.15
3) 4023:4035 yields -1.8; 2.19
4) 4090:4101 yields -1.4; 2.35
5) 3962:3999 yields 2.4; 1.65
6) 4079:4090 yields -1.6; 2.35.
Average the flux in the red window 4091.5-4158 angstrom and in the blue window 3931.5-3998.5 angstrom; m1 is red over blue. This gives 1.5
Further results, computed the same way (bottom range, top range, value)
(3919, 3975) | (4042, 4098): 1.91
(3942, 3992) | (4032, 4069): 1.42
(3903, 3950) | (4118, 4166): 1.77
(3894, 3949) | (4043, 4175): 1.68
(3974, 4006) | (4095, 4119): 1.07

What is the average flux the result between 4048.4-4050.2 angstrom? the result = 2.41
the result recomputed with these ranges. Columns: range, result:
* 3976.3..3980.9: 1.73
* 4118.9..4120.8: 2.5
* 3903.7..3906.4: 1.63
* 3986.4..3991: 2.15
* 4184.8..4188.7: 2.28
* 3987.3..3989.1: 2.1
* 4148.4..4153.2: 2.32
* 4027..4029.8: 2.28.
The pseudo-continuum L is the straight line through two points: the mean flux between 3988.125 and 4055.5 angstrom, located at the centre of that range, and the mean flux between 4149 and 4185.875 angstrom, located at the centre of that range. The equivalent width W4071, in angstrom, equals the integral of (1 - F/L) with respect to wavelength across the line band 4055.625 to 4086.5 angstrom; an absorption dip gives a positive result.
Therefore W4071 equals 2.6 angstrom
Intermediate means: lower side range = 2.32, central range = 2.12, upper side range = 2.31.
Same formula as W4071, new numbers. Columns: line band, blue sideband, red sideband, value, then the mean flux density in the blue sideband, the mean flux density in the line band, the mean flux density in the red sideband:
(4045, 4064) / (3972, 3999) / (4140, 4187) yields -1.3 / 1.96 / 2.24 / 2.3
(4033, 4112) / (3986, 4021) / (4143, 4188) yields 3.6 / 2.35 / 2.22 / 2.3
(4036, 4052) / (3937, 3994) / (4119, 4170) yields -3.7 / 1.51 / 2.29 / 2.31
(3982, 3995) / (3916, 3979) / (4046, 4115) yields -4.9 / 1.23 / 2.12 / 2.23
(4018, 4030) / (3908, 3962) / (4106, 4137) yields -4.2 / 1.34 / 2.43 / 2.31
